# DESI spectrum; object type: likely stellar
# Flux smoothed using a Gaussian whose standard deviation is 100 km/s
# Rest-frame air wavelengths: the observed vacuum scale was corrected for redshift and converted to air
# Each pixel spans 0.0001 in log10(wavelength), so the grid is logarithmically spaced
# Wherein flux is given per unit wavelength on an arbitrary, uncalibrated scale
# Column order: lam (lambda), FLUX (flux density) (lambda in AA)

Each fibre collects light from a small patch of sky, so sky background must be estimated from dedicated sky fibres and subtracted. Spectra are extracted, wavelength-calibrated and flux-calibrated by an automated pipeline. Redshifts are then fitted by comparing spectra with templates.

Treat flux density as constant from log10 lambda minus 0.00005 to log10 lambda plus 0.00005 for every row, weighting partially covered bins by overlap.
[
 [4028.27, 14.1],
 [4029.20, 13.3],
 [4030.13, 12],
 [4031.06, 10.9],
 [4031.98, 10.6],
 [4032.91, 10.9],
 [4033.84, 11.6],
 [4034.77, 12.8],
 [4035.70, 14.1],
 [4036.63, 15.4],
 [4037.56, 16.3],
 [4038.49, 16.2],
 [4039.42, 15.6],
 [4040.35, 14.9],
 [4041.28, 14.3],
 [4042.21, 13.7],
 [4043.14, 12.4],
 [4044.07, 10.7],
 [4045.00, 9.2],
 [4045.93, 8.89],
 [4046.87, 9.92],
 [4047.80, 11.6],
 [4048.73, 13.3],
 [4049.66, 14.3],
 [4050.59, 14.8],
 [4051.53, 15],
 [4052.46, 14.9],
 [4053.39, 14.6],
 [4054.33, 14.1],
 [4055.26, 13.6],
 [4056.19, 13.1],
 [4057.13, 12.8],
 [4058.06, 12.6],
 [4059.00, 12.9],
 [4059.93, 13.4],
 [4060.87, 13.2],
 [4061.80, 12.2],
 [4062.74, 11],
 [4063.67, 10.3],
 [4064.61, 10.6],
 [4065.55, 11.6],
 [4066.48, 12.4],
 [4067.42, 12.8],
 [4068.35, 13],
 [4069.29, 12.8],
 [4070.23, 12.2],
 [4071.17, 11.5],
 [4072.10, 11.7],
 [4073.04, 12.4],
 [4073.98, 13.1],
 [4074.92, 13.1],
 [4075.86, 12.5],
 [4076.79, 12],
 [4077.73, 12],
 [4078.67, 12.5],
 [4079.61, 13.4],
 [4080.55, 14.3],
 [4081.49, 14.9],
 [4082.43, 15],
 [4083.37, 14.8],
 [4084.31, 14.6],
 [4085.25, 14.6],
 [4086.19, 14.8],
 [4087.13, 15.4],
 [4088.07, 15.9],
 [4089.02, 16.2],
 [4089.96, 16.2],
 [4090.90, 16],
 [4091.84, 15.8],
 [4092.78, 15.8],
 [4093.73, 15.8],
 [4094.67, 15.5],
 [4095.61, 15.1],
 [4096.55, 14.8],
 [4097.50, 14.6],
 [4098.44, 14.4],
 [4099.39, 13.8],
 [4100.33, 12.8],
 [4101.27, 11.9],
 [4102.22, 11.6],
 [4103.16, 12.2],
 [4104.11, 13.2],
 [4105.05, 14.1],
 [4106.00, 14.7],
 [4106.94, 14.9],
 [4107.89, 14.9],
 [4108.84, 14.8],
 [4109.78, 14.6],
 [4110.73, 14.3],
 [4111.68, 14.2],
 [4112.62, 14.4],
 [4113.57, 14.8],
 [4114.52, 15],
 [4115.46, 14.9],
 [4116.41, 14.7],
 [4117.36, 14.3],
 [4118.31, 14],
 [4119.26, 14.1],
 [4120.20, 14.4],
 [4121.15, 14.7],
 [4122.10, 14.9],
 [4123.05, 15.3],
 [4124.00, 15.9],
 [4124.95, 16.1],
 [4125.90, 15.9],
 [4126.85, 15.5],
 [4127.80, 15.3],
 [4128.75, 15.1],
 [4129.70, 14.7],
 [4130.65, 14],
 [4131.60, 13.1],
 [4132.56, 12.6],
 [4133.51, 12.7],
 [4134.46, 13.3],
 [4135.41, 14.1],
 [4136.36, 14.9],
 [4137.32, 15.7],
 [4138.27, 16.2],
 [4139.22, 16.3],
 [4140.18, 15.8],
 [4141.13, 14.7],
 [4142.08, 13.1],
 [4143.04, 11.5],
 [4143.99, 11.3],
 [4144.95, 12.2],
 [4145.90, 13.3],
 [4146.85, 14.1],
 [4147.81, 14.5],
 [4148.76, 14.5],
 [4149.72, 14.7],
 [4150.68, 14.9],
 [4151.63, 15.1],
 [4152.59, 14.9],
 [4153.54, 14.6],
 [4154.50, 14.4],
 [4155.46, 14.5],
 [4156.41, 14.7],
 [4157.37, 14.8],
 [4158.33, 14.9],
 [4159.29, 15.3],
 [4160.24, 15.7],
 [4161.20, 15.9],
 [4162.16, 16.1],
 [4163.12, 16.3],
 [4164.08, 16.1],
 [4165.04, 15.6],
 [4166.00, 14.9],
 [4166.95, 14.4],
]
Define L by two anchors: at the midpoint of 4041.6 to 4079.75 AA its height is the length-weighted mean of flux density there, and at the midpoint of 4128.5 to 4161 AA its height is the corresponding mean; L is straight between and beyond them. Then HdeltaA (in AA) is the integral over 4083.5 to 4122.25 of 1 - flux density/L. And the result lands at -3.4 AA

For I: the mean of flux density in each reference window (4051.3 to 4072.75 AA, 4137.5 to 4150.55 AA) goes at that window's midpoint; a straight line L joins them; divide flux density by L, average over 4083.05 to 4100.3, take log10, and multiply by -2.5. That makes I -0.152 mag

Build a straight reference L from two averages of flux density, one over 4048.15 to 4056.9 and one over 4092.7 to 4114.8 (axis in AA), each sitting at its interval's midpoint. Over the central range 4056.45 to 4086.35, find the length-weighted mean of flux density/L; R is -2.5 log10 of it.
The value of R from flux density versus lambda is 0.11 mag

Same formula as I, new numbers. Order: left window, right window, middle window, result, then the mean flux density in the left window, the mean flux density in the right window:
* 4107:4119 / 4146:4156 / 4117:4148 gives 0.017 mag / 14.6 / 14.6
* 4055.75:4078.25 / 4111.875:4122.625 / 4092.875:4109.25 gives -0.021 mag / 12.3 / 14.6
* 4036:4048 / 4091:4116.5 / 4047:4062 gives -0.013 mag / 13.1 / 14.4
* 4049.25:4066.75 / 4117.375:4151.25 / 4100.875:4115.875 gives -0.009 mag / 13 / 14.4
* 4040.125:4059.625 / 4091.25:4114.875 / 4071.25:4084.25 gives 0.037 mag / 12.9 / 14.3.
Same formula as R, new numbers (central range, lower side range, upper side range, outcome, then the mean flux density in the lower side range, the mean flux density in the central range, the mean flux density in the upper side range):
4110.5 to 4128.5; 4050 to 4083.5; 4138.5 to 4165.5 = -0.07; 13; 14.9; 14.6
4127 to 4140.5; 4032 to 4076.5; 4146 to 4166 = 0.00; 12.8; 14.6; 15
